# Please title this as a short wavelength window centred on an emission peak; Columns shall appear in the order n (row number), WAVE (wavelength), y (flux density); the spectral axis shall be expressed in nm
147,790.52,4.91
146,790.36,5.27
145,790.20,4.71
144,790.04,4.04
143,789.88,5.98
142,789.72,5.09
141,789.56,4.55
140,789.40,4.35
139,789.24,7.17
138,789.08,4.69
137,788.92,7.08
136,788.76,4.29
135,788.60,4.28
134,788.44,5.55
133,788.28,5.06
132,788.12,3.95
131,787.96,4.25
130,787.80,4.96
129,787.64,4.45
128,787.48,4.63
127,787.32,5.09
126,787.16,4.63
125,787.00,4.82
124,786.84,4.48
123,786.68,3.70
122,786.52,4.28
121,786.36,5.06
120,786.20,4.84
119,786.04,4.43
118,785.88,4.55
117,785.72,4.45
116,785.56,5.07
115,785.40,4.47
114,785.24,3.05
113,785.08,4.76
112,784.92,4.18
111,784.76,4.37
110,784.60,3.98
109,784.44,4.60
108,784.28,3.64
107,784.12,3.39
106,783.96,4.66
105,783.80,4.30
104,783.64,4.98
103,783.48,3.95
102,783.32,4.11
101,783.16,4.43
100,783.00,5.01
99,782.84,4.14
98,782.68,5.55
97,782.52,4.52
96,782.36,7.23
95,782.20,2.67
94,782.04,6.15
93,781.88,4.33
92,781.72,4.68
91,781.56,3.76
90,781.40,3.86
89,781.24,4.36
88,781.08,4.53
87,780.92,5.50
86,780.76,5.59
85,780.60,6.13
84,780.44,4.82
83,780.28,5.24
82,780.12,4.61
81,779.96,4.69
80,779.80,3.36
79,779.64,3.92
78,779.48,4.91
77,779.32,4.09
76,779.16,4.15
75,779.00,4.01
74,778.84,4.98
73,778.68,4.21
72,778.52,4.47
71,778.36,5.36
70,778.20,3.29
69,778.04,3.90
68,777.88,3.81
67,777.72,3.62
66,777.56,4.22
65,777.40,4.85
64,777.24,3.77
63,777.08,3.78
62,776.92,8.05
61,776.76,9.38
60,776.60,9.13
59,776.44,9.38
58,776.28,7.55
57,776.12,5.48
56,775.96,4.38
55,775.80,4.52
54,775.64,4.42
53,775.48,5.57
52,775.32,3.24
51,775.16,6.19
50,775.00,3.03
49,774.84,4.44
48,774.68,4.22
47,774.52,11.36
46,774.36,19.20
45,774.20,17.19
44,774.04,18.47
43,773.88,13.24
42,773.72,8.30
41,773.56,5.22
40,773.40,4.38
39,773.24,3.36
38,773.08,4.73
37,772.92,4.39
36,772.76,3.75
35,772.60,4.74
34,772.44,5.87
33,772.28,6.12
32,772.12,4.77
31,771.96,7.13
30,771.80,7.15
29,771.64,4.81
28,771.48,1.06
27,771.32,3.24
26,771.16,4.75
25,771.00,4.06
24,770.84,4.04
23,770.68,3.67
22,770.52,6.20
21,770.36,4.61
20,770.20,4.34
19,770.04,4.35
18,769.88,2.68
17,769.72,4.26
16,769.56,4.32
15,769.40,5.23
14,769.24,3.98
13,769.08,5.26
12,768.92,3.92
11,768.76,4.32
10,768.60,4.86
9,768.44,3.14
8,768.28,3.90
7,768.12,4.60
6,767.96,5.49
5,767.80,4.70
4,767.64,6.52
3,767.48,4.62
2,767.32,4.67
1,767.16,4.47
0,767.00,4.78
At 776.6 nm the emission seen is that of [N II]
